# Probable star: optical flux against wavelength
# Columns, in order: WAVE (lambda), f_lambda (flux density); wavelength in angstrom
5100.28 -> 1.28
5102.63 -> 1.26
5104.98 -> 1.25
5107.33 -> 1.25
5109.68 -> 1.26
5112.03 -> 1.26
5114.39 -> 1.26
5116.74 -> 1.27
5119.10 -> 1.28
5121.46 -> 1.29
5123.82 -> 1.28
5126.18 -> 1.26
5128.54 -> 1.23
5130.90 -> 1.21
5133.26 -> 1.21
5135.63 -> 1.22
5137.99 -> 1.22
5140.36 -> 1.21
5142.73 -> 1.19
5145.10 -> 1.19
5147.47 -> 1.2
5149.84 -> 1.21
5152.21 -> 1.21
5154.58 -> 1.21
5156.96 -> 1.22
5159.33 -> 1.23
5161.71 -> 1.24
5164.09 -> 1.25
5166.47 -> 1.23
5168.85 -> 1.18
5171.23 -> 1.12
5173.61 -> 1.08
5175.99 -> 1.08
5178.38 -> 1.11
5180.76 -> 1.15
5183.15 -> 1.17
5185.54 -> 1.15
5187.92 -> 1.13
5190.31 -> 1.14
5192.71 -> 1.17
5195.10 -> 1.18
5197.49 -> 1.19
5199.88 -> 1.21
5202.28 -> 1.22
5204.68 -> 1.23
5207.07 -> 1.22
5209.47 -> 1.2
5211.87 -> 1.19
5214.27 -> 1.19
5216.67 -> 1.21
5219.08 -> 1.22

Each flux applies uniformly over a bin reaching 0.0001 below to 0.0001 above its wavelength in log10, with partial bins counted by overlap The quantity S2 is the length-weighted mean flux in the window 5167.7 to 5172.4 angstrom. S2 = 1.15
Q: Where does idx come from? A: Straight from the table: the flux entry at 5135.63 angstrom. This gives 1.22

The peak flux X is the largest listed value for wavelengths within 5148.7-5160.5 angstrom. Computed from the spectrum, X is 1.23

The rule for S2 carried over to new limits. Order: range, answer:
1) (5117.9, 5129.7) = 1.27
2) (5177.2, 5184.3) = 1.14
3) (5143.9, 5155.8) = 1.2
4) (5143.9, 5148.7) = 1.2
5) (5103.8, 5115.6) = 1.26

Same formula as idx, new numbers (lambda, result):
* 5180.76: 1.15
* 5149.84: 1.21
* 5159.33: 1.23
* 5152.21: 1.21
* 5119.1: 1.28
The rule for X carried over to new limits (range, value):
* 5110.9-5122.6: 1.29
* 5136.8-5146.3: 1.22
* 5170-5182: 1.15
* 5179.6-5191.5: 1.17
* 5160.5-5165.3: 1.25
